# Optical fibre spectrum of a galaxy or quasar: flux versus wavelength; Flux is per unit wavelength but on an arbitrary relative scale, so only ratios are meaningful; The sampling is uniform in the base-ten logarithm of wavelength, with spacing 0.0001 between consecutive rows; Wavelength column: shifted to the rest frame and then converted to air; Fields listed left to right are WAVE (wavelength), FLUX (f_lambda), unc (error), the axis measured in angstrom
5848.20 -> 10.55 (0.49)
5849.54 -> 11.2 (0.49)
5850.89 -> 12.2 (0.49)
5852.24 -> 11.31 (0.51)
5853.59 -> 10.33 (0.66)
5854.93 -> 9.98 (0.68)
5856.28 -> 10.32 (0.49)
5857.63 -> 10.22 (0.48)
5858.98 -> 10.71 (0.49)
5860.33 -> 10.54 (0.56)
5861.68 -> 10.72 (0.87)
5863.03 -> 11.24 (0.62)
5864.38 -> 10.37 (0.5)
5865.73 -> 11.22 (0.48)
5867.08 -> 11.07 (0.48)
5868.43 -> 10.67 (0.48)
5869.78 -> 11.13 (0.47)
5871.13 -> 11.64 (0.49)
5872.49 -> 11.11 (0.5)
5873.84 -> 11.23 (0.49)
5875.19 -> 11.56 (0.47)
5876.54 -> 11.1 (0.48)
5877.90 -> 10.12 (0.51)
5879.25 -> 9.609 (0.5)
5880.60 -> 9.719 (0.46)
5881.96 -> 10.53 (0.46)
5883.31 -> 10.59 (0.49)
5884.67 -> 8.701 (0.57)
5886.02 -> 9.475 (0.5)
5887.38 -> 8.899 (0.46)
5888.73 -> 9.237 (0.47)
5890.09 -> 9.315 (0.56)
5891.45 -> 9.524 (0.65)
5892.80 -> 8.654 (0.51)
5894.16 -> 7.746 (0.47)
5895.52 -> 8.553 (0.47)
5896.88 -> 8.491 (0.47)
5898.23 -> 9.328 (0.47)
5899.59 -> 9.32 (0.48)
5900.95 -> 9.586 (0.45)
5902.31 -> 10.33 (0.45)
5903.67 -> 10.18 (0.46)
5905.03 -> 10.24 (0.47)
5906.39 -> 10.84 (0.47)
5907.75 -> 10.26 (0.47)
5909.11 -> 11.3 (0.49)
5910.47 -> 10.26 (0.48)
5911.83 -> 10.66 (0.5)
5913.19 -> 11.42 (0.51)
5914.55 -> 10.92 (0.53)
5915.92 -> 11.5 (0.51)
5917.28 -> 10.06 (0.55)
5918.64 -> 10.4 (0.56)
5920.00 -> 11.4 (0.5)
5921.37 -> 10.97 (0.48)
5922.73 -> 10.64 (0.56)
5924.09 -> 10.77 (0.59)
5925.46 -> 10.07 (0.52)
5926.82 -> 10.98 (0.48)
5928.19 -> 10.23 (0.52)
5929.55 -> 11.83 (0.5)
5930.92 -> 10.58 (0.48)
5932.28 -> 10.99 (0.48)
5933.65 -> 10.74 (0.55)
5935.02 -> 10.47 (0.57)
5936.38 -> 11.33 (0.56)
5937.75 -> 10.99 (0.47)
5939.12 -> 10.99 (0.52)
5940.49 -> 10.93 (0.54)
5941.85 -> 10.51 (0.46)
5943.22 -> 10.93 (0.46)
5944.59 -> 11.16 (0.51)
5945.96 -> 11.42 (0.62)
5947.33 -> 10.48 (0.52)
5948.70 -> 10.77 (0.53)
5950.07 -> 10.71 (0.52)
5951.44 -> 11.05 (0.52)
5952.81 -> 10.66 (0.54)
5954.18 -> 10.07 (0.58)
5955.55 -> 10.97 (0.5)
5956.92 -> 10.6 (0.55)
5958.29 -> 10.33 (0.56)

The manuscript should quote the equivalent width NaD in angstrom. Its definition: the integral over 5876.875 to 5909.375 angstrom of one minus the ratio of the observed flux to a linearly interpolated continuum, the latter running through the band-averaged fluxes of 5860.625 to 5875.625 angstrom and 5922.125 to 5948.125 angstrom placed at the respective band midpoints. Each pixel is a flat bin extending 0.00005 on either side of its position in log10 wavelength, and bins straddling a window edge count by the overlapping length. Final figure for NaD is 4.1 angstrom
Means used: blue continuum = 11.1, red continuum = 10.8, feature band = 9.6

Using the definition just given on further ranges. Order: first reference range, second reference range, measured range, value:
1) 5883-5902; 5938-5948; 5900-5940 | -2.5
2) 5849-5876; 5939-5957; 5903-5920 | 0.3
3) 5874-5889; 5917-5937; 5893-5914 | 1.0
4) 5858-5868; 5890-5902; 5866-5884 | -1.1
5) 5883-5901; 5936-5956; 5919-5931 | -0.8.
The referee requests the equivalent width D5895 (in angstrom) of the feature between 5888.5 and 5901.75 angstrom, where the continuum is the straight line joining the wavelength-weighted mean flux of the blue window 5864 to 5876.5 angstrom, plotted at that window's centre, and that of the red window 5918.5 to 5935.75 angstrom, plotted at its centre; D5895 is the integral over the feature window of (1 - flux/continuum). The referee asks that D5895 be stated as 2.4 angstrom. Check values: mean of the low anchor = 11.1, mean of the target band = 8.98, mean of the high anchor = 10.8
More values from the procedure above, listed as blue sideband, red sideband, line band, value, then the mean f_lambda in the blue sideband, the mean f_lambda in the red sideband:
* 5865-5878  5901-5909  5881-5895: 1.9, 11.1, 10.4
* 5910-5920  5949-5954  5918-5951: -0.2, 10.8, 10.7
